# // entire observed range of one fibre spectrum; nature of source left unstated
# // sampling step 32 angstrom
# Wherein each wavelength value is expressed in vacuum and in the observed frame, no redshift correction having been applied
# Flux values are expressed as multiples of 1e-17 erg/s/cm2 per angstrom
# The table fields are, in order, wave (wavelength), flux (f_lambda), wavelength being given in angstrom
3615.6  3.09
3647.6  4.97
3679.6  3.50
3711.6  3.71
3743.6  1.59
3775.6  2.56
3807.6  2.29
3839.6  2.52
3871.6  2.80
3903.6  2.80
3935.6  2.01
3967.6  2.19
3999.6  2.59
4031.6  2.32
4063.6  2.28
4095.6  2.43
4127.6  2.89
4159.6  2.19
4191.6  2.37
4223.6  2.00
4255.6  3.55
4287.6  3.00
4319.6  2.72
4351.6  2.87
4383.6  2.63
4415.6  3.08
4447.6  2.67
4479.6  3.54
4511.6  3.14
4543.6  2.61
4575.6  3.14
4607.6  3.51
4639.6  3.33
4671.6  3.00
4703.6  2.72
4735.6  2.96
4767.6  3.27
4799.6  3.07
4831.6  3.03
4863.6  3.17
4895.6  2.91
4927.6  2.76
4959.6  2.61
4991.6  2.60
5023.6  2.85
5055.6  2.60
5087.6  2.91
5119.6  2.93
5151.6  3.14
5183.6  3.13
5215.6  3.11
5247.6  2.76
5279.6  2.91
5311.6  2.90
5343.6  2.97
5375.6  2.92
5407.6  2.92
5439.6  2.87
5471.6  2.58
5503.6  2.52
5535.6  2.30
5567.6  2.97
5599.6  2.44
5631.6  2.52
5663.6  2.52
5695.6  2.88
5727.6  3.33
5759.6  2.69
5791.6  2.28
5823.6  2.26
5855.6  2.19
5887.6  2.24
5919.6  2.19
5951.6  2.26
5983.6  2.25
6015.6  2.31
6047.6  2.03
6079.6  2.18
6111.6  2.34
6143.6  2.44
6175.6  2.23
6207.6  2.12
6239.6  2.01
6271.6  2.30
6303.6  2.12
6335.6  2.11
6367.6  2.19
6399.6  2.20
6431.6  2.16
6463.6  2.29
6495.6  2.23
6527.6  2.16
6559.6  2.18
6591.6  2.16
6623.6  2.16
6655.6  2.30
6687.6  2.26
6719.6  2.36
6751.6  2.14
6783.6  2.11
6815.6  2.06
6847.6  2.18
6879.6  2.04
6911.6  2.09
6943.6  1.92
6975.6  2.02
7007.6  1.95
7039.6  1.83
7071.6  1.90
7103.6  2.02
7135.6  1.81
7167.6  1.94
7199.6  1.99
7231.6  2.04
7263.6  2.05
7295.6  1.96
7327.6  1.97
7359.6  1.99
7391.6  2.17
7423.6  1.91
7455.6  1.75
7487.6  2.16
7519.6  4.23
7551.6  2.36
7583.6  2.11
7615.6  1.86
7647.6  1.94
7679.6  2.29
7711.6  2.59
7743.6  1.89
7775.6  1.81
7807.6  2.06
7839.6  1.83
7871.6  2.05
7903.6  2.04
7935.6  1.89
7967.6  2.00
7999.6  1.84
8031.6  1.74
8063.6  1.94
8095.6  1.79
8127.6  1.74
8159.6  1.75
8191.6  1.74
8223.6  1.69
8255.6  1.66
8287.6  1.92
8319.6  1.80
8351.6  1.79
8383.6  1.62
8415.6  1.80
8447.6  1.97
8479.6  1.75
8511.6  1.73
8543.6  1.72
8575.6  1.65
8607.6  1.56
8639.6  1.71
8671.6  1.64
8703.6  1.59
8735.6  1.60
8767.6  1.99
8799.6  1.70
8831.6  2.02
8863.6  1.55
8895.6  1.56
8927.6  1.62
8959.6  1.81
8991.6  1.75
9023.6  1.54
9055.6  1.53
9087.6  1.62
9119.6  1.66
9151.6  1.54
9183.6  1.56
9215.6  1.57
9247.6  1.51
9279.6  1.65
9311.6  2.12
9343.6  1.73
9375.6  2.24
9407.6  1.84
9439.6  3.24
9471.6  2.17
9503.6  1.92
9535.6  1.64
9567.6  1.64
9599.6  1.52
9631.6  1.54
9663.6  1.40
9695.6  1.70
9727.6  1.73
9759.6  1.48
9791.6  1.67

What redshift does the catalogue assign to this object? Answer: 0.145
